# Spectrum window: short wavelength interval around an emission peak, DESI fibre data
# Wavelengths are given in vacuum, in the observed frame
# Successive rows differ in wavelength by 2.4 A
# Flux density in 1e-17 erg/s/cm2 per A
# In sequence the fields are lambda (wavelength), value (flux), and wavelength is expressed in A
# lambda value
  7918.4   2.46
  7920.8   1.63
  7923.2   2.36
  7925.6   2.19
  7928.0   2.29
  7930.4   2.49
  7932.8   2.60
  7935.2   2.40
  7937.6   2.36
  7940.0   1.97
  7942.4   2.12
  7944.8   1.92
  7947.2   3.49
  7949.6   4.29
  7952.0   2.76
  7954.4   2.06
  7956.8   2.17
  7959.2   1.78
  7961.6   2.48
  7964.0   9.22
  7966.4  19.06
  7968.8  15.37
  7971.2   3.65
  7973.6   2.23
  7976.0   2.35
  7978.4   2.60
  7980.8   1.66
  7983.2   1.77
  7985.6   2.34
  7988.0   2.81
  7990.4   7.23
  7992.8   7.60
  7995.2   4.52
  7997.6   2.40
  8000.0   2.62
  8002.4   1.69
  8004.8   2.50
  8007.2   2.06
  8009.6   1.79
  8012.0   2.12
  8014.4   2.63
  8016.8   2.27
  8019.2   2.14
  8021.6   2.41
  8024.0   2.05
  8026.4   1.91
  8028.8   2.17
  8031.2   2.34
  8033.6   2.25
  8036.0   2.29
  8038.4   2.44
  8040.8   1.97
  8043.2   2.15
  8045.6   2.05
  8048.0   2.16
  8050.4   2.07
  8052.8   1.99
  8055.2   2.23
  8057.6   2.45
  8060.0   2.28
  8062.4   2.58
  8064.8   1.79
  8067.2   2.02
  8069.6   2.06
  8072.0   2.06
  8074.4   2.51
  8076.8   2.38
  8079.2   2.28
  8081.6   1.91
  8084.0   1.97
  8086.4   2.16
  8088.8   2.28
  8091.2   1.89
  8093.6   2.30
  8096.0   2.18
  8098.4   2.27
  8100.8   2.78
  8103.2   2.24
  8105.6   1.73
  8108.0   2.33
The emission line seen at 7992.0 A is [N II]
